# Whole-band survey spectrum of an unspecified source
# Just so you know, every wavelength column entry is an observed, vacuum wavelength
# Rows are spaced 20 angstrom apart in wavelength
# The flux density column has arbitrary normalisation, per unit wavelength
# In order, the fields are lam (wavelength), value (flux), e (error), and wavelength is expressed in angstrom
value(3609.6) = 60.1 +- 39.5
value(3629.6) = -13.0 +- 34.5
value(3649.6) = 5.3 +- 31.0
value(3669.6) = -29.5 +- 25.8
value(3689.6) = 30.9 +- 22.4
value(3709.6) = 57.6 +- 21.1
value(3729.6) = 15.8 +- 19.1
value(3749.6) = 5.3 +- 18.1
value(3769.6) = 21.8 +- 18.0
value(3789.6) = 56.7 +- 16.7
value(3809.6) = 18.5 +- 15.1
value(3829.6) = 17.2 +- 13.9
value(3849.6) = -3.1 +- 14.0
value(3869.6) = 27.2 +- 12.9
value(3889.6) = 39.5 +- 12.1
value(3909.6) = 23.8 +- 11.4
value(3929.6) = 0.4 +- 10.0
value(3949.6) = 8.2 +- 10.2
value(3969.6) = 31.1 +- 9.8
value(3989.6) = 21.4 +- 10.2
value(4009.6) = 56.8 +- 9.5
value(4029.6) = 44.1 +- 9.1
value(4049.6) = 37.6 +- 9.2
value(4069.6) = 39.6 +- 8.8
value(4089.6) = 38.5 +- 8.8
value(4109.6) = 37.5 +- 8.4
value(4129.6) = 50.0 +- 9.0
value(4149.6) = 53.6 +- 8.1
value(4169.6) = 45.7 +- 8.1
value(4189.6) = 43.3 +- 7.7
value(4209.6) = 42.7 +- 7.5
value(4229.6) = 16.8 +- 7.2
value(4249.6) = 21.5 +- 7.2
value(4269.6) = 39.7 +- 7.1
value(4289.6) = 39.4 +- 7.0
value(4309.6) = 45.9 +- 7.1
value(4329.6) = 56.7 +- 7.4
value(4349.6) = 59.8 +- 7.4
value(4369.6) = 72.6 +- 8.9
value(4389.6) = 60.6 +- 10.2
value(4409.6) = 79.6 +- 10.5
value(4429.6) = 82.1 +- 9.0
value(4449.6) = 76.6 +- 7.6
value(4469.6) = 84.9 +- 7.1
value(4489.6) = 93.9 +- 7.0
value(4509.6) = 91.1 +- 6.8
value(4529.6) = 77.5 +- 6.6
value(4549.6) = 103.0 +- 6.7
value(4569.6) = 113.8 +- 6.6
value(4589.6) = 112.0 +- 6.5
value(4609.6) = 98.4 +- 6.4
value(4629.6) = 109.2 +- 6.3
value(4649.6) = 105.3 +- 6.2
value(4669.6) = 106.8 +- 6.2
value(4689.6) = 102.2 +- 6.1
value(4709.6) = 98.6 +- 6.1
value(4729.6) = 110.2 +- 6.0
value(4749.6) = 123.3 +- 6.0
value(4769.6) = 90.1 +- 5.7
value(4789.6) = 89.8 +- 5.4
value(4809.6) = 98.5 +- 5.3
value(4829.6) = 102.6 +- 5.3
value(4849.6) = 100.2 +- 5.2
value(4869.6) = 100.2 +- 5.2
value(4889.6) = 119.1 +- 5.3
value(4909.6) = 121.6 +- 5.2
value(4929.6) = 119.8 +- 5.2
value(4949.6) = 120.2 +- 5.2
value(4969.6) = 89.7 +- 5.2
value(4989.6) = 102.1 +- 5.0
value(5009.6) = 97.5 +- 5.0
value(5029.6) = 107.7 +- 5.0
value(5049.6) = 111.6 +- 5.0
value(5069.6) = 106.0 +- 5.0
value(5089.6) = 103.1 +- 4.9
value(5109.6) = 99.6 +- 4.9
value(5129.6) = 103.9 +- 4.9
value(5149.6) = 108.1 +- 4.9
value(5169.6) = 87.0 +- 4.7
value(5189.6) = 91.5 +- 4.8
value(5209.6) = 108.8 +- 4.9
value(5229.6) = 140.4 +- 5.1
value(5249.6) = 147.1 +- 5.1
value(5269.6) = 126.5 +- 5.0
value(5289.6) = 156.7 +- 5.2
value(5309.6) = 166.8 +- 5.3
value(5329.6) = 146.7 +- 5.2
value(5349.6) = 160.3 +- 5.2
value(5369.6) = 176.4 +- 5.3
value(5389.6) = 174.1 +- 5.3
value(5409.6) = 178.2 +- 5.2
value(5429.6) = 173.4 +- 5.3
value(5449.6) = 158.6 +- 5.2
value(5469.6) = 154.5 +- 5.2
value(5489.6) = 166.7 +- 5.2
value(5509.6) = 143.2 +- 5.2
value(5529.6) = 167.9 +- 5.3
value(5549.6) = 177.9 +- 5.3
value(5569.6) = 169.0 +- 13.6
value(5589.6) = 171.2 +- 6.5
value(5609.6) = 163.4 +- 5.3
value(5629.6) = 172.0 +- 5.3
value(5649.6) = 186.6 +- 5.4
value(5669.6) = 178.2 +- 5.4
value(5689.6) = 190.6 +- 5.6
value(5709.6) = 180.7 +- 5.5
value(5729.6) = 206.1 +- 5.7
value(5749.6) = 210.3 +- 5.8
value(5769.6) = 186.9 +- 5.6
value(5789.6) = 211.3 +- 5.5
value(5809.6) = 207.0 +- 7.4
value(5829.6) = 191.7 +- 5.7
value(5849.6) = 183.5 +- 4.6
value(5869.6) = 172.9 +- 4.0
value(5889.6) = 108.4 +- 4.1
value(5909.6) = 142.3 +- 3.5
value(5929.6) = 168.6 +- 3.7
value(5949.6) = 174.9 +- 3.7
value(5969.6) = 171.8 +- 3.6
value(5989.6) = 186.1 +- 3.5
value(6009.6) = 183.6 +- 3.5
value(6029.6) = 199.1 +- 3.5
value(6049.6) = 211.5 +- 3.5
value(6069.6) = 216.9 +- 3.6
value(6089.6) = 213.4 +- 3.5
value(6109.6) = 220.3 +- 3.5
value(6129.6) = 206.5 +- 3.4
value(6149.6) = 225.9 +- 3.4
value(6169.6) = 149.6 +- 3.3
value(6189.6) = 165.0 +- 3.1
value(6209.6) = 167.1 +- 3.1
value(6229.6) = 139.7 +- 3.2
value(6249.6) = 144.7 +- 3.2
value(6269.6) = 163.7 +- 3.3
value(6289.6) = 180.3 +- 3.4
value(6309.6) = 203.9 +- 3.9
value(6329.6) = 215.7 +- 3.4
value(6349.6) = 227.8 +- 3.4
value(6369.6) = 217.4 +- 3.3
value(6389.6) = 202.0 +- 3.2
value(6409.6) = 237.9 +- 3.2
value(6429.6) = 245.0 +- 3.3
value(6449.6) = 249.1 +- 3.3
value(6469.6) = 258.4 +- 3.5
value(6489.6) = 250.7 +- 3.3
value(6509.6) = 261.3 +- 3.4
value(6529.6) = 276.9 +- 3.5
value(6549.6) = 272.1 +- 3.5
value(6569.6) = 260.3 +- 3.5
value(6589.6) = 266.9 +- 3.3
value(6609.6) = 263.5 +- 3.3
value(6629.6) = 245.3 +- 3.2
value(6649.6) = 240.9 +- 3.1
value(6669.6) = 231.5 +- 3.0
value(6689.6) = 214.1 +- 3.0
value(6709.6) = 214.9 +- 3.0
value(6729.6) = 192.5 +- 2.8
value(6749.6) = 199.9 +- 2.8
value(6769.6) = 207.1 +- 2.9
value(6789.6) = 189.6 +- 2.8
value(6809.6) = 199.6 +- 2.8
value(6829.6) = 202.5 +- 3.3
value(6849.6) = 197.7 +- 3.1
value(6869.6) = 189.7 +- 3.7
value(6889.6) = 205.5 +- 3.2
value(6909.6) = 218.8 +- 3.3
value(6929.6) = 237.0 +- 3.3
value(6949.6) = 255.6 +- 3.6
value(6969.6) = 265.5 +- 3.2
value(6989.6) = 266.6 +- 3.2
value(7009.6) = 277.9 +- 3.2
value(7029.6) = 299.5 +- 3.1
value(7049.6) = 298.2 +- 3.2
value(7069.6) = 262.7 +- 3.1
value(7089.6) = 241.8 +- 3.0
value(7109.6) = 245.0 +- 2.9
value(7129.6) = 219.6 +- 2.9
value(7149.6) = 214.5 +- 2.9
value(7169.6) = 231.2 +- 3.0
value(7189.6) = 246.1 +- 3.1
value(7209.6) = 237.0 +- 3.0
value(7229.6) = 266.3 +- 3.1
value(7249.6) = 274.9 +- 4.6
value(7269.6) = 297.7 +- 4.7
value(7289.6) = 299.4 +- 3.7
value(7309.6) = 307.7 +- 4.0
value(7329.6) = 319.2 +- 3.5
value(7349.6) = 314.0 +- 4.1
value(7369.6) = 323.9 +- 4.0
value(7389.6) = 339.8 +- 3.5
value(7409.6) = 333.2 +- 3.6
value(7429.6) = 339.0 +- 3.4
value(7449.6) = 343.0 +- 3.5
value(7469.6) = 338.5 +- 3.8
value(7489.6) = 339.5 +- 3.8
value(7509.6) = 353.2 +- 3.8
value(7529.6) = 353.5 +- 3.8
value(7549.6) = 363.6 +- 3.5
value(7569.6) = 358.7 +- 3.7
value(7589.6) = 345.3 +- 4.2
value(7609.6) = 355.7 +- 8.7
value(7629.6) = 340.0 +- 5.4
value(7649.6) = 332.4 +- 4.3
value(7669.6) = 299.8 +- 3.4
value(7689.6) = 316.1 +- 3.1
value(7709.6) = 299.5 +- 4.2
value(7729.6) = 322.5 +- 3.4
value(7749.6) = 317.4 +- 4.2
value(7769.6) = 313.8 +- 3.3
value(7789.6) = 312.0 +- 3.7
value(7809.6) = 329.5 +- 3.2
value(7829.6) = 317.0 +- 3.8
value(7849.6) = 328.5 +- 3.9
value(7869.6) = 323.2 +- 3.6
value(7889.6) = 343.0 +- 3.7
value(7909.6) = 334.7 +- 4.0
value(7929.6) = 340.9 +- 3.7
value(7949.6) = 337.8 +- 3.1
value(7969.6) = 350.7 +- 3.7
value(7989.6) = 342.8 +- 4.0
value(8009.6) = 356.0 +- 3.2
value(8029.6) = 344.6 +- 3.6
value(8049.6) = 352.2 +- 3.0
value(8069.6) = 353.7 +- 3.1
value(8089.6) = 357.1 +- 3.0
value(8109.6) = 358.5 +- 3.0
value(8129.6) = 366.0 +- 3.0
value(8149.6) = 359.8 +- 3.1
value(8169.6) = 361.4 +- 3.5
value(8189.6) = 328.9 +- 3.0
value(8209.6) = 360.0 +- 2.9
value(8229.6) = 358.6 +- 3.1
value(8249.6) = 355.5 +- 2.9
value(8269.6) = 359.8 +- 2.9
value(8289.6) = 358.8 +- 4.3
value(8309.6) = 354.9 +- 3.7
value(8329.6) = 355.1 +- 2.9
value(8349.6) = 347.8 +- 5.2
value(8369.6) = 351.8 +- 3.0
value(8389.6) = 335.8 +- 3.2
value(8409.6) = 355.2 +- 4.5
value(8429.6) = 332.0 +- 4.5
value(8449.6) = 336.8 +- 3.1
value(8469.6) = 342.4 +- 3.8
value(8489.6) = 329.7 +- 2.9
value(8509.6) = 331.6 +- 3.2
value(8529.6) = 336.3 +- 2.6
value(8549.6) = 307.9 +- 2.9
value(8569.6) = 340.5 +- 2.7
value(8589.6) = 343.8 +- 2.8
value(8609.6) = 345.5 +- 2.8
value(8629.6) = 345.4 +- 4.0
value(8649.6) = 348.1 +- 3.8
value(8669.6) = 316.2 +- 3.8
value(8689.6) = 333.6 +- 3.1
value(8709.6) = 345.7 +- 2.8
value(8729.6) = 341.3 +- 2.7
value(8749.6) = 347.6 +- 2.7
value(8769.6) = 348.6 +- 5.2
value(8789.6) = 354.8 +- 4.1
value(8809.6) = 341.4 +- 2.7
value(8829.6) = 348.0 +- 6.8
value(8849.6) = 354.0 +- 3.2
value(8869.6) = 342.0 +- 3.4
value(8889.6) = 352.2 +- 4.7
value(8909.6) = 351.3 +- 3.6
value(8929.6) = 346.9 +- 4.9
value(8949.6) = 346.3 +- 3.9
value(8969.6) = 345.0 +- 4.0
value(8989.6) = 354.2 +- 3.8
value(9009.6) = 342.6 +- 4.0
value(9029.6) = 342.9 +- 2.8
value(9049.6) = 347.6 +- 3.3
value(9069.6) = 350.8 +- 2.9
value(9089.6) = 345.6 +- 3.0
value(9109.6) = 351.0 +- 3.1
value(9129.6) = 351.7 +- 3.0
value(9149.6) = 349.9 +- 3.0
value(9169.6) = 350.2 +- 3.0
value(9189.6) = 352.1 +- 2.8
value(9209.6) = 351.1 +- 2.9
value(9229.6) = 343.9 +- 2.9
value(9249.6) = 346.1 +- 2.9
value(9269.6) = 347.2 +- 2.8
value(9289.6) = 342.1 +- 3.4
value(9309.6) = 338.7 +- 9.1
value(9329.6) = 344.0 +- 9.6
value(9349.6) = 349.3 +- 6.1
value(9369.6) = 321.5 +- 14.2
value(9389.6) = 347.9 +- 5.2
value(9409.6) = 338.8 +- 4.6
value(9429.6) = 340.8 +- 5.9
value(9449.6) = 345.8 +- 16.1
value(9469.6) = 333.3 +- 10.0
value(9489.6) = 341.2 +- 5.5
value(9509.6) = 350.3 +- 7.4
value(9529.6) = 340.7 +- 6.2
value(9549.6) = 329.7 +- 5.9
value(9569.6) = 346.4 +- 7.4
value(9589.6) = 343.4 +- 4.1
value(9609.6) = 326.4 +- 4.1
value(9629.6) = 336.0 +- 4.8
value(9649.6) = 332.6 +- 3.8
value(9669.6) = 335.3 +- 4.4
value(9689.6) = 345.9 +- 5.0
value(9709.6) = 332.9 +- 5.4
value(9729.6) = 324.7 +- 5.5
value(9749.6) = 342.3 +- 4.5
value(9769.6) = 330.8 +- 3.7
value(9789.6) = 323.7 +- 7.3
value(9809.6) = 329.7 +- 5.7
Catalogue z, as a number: 0.00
